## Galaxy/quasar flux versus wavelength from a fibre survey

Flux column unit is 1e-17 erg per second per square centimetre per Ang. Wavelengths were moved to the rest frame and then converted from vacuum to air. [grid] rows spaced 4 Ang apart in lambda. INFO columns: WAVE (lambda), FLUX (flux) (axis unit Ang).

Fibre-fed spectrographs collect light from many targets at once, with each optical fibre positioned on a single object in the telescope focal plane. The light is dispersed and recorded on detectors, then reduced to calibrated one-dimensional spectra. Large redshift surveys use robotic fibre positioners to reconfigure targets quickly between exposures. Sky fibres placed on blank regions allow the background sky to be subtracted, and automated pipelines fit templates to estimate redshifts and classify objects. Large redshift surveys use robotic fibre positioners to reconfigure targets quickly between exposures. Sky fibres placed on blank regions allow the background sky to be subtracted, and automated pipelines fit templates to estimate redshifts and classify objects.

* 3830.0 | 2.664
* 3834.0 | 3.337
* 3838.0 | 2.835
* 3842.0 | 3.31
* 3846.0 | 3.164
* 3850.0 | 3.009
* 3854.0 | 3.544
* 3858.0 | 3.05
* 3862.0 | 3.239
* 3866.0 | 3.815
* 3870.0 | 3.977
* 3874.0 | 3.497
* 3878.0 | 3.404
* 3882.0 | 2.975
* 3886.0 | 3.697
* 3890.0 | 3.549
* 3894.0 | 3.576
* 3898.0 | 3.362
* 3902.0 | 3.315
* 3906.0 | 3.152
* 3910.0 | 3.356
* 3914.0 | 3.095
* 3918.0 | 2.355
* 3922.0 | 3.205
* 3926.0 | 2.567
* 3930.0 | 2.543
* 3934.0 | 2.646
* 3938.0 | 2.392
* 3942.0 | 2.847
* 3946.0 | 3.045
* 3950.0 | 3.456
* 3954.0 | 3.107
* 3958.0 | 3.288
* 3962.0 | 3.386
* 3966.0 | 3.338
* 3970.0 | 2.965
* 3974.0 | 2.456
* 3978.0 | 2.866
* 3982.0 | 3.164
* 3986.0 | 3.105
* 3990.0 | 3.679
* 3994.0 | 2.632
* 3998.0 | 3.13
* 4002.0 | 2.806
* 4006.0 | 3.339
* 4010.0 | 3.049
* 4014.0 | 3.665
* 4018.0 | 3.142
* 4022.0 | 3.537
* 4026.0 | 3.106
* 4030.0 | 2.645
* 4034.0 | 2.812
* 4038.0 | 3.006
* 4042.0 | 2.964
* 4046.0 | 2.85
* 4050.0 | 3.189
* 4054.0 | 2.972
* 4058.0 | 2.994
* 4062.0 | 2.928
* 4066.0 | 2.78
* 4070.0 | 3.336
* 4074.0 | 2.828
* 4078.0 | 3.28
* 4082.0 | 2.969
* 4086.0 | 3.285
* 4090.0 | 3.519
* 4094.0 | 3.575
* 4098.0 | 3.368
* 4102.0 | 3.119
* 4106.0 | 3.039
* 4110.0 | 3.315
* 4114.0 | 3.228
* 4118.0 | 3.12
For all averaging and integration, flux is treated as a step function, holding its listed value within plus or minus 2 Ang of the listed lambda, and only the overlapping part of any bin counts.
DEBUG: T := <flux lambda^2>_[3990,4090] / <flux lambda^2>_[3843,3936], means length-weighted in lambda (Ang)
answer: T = 1.0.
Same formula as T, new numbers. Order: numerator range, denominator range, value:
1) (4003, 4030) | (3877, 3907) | 1.02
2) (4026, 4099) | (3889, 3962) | 1.08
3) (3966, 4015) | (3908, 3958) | 1.09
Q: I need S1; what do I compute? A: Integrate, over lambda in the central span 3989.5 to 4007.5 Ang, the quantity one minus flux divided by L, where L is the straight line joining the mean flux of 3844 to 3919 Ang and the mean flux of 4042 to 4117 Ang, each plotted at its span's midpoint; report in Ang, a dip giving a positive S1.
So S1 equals 0.86 Ang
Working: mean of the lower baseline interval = 3.34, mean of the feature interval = 3.06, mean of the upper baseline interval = 3.14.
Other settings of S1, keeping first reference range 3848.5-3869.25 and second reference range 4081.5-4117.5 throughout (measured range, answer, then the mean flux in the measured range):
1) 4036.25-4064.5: 2.69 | 2.98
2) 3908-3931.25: 3.39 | 2.86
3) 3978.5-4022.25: 1.82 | 3.18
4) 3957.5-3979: 1.87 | 3.04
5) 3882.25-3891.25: -0.37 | 3.5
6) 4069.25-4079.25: 0.52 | 3.11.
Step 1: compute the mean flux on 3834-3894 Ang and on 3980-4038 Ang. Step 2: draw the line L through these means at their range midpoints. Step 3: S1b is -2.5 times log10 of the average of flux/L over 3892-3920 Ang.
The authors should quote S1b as 0.04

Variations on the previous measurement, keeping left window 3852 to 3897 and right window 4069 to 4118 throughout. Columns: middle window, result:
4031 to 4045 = 0.14 mag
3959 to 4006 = 0.10 mag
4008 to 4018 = 0.00 mag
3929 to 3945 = 0.28 mag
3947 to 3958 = 0.04 mag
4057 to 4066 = 0.12 mag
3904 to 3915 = 0.08 mag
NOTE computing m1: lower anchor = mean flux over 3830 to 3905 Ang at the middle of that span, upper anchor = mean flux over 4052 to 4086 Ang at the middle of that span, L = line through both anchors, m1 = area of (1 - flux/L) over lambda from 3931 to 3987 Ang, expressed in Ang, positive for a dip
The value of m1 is 3.6 Ang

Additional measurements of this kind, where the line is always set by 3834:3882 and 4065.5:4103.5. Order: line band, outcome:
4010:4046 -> 1.8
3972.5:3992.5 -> 1.3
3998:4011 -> 0.7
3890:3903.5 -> -0.5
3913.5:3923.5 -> 1.4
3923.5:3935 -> 2.4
